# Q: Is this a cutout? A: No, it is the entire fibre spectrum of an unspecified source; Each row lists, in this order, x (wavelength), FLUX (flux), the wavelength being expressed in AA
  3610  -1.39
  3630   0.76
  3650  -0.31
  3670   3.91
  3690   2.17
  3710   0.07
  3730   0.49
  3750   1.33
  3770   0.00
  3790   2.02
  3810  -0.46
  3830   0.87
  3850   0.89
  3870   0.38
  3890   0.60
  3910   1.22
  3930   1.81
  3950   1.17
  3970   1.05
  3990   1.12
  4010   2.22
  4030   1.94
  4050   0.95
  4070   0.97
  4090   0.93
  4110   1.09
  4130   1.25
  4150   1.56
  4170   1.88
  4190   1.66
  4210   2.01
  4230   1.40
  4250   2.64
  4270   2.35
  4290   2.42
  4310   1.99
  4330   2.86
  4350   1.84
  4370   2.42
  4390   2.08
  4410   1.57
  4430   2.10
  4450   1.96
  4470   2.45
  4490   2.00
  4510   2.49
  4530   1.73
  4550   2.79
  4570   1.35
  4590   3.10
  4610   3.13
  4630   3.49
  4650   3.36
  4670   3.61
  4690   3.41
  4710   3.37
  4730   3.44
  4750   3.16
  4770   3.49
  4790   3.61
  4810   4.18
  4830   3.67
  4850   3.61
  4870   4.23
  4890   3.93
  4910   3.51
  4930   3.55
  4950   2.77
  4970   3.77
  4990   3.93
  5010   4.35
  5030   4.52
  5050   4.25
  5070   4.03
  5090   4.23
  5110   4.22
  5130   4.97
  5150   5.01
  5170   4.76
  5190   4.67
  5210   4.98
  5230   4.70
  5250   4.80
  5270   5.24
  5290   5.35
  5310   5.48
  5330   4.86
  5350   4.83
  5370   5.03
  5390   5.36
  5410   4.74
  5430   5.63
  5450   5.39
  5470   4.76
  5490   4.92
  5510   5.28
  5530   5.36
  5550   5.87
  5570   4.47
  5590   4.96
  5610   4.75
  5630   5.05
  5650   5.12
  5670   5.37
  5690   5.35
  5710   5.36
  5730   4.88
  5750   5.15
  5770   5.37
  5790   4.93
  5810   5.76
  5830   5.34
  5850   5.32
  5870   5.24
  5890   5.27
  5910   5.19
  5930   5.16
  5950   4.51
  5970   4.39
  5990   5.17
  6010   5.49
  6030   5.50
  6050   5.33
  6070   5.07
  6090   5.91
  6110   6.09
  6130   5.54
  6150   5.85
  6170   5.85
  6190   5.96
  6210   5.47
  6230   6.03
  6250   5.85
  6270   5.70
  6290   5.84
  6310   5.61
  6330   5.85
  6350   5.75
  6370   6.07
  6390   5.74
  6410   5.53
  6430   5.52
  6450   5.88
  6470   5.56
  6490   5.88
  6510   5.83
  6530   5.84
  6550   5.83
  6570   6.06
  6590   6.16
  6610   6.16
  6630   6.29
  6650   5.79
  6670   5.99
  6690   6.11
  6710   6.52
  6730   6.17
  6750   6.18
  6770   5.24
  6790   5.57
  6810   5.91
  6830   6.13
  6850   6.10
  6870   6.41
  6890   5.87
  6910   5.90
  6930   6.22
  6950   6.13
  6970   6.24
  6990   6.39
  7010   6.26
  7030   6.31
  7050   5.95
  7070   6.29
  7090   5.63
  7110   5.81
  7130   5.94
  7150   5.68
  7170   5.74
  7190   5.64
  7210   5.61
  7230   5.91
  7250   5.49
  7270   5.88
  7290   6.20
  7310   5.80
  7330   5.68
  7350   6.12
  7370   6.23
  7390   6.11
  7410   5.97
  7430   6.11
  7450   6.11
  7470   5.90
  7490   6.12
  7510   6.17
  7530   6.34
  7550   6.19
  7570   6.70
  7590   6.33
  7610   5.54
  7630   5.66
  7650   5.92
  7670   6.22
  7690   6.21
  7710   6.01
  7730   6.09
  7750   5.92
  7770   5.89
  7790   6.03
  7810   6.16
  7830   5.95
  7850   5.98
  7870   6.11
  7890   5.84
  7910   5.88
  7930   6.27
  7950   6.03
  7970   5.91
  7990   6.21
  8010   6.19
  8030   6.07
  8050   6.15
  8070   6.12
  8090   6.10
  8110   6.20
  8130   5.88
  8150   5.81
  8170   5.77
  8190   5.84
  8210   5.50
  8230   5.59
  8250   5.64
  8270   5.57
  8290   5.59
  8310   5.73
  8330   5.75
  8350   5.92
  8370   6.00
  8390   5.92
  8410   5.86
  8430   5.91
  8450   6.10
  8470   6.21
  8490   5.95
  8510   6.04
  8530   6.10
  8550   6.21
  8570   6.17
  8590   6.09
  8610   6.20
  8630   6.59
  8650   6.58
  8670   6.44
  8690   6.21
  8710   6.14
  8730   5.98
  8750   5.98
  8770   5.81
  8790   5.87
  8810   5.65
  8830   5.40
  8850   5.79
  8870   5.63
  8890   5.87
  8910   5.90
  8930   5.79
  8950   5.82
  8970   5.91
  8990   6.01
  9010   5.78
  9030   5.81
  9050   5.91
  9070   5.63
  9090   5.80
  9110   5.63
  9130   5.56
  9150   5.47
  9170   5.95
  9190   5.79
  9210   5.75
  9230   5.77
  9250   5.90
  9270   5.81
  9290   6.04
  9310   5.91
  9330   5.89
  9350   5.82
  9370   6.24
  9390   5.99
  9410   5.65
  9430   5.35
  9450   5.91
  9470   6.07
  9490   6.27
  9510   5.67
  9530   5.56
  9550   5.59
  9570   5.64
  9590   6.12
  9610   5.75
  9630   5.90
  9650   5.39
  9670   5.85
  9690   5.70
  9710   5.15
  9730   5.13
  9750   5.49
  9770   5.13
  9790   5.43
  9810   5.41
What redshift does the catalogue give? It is 0.150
